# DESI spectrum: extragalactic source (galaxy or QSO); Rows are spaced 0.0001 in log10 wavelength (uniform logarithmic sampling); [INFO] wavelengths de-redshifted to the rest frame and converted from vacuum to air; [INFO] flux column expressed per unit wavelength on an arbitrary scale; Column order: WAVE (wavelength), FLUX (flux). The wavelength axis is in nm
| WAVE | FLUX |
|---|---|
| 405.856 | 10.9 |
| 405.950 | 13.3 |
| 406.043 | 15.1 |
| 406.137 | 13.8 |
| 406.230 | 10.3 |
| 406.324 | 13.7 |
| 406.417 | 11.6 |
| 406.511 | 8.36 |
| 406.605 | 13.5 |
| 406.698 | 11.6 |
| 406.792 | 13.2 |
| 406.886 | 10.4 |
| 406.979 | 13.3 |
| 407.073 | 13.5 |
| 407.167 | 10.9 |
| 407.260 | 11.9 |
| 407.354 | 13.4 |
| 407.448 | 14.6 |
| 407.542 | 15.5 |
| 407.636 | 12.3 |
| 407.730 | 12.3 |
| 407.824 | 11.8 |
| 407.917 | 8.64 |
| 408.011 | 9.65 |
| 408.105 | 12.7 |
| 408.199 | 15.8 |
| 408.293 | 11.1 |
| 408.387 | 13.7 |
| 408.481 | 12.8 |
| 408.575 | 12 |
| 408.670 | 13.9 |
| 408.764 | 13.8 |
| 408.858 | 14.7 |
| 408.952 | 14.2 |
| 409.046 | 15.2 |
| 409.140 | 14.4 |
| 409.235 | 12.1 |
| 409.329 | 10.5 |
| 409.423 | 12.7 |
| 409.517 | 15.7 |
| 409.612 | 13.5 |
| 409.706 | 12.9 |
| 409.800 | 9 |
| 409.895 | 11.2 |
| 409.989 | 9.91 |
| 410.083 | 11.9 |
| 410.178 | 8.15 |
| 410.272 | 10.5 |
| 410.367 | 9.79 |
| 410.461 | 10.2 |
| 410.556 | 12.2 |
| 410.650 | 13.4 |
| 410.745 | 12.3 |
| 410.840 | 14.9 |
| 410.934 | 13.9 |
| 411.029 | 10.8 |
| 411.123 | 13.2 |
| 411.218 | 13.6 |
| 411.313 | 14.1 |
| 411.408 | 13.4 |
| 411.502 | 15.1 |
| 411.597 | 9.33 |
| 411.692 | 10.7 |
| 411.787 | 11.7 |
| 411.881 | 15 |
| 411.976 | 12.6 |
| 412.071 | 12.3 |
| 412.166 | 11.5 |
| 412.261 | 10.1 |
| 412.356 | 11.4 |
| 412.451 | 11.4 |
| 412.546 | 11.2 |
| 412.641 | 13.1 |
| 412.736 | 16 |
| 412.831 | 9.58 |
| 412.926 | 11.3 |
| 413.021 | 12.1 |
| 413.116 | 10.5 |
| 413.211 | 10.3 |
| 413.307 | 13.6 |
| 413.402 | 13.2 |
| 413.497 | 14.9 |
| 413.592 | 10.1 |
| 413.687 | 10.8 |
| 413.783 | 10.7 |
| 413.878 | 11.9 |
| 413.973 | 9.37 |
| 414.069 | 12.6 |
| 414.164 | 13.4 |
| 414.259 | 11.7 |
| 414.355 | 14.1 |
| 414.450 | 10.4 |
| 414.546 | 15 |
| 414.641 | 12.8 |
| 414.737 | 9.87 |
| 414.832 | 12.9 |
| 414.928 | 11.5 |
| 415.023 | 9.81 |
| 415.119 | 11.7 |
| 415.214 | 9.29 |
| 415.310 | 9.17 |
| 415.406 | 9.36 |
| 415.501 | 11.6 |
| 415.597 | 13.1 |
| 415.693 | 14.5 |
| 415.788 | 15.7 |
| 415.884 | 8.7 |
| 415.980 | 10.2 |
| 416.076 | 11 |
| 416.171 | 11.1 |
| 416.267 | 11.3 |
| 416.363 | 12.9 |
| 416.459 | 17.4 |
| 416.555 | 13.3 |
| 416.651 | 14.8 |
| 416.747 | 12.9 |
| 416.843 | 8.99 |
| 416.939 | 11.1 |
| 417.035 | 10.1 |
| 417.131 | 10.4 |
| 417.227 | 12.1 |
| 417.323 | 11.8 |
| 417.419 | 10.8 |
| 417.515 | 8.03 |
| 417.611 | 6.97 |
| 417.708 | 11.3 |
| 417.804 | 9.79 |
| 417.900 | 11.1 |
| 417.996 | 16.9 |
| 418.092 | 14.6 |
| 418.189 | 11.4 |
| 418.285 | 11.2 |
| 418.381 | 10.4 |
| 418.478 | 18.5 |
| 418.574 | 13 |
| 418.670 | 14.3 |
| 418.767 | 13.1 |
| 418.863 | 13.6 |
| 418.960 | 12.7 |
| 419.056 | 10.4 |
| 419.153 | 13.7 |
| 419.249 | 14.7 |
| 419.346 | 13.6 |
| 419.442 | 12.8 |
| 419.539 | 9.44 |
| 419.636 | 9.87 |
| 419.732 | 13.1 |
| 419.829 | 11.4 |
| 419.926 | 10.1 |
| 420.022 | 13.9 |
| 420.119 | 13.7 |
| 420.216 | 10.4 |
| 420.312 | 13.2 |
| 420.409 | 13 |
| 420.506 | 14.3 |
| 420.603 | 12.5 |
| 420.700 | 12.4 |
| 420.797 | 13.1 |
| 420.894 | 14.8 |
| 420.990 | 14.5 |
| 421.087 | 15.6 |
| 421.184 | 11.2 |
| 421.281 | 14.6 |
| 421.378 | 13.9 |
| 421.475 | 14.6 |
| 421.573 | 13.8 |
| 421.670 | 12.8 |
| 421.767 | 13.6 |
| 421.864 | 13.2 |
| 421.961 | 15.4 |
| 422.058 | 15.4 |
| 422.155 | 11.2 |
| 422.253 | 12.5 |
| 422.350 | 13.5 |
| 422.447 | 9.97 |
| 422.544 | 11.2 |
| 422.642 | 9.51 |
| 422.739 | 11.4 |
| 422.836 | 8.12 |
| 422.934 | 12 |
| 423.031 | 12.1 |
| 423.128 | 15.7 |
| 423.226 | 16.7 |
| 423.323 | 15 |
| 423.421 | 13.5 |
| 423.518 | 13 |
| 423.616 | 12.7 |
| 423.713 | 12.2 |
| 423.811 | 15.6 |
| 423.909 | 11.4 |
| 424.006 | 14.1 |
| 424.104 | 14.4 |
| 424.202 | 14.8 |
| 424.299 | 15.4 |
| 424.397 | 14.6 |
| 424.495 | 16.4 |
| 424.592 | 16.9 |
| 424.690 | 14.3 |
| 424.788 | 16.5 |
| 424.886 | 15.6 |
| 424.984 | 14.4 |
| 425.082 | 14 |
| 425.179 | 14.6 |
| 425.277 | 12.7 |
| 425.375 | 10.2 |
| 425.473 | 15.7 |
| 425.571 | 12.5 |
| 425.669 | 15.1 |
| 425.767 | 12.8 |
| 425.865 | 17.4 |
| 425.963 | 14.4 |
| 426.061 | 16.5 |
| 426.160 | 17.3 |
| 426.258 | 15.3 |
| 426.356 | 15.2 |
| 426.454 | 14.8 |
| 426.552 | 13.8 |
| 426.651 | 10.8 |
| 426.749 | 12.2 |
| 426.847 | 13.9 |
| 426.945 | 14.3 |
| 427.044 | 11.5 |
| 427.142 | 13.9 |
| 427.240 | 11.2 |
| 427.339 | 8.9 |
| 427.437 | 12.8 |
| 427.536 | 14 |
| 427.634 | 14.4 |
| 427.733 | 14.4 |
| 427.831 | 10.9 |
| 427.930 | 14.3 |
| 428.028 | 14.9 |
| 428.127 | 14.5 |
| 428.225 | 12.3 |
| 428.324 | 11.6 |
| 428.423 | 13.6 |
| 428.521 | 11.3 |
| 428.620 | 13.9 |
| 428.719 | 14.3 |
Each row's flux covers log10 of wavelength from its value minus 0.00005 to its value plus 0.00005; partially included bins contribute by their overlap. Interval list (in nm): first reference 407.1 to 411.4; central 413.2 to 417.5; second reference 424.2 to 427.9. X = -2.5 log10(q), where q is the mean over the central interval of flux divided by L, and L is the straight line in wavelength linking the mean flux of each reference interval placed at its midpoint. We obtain 0.11 mag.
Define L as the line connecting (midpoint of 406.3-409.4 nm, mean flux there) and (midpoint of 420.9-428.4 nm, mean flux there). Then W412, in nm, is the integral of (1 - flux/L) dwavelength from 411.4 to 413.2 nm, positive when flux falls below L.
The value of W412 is 0.132 nm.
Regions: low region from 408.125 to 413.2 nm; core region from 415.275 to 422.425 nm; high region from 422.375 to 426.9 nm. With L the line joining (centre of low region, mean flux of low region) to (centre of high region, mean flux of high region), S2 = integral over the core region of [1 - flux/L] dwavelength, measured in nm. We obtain 0.40 nm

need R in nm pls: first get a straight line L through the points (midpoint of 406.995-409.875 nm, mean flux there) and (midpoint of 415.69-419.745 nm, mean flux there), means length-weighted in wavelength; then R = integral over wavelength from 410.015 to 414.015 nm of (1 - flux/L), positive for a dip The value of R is 0.20 nm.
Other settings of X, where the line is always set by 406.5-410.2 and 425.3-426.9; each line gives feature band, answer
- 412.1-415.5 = 0.12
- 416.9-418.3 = 0.20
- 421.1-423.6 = 0.07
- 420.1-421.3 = 0.03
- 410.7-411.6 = -0.04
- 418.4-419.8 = 0.05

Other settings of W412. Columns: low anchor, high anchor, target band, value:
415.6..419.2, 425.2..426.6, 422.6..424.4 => 0.08 nm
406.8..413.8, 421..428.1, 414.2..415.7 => 0.13 nm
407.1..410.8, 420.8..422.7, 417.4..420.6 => 0.18 nm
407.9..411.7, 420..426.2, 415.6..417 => 0.07 nm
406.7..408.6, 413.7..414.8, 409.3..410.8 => 0.09 nm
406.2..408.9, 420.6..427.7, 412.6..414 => 0.11 nm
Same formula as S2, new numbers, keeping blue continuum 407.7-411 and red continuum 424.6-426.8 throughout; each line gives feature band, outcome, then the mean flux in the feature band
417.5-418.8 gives 0.11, 12.3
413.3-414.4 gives 0.06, 12.1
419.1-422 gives 0.14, 13.1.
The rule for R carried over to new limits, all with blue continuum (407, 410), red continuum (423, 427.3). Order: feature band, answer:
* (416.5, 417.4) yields 0.12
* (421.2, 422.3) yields 0.02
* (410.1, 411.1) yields 0.10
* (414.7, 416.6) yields 0.23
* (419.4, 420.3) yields 0.13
